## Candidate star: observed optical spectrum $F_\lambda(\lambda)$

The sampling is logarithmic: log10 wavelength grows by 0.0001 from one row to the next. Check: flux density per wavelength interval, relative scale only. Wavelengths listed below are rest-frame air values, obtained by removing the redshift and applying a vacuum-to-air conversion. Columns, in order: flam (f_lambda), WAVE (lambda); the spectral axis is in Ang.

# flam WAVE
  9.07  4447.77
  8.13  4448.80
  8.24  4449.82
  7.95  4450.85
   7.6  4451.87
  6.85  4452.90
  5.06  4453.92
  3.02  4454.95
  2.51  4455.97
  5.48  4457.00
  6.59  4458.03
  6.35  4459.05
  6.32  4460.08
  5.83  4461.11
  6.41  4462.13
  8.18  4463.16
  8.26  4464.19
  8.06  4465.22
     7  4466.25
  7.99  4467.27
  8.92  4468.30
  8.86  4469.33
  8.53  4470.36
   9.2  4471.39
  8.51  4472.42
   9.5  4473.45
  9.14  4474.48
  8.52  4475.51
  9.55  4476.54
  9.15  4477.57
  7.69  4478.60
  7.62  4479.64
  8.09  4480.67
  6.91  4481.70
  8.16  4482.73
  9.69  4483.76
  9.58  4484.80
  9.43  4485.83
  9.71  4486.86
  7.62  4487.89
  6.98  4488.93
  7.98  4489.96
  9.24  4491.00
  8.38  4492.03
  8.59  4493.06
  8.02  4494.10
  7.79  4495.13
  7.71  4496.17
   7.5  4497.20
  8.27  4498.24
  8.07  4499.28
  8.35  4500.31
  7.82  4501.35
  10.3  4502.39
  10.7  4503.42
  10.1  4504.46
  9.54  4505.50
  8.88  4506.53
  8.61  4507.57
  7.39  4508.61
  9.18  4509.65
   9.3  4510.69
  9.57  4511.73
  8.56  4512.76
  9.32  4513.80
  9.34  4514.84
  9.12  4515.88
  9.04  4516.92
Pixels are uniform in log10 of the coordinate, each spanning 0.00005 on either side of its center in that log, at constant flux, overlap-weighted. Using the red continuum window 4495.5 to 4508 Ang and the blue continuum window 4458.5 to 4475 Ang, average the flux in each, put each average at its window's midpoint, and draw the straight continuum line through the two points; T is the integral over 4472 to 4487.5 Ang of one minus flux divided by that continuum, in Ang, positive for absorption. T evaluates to -0.9 Ang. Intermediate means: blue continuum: 7.94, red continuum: 8.81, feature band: 8.74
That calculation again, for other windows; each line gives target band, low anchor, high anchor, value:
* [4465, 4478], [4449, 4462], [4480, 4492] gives -2.4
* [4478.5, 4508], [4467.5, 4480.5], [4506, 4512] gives 0.7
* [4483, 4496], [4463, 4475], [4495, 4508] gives 0.2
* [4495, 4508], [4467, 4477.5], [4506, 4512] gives 0.1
